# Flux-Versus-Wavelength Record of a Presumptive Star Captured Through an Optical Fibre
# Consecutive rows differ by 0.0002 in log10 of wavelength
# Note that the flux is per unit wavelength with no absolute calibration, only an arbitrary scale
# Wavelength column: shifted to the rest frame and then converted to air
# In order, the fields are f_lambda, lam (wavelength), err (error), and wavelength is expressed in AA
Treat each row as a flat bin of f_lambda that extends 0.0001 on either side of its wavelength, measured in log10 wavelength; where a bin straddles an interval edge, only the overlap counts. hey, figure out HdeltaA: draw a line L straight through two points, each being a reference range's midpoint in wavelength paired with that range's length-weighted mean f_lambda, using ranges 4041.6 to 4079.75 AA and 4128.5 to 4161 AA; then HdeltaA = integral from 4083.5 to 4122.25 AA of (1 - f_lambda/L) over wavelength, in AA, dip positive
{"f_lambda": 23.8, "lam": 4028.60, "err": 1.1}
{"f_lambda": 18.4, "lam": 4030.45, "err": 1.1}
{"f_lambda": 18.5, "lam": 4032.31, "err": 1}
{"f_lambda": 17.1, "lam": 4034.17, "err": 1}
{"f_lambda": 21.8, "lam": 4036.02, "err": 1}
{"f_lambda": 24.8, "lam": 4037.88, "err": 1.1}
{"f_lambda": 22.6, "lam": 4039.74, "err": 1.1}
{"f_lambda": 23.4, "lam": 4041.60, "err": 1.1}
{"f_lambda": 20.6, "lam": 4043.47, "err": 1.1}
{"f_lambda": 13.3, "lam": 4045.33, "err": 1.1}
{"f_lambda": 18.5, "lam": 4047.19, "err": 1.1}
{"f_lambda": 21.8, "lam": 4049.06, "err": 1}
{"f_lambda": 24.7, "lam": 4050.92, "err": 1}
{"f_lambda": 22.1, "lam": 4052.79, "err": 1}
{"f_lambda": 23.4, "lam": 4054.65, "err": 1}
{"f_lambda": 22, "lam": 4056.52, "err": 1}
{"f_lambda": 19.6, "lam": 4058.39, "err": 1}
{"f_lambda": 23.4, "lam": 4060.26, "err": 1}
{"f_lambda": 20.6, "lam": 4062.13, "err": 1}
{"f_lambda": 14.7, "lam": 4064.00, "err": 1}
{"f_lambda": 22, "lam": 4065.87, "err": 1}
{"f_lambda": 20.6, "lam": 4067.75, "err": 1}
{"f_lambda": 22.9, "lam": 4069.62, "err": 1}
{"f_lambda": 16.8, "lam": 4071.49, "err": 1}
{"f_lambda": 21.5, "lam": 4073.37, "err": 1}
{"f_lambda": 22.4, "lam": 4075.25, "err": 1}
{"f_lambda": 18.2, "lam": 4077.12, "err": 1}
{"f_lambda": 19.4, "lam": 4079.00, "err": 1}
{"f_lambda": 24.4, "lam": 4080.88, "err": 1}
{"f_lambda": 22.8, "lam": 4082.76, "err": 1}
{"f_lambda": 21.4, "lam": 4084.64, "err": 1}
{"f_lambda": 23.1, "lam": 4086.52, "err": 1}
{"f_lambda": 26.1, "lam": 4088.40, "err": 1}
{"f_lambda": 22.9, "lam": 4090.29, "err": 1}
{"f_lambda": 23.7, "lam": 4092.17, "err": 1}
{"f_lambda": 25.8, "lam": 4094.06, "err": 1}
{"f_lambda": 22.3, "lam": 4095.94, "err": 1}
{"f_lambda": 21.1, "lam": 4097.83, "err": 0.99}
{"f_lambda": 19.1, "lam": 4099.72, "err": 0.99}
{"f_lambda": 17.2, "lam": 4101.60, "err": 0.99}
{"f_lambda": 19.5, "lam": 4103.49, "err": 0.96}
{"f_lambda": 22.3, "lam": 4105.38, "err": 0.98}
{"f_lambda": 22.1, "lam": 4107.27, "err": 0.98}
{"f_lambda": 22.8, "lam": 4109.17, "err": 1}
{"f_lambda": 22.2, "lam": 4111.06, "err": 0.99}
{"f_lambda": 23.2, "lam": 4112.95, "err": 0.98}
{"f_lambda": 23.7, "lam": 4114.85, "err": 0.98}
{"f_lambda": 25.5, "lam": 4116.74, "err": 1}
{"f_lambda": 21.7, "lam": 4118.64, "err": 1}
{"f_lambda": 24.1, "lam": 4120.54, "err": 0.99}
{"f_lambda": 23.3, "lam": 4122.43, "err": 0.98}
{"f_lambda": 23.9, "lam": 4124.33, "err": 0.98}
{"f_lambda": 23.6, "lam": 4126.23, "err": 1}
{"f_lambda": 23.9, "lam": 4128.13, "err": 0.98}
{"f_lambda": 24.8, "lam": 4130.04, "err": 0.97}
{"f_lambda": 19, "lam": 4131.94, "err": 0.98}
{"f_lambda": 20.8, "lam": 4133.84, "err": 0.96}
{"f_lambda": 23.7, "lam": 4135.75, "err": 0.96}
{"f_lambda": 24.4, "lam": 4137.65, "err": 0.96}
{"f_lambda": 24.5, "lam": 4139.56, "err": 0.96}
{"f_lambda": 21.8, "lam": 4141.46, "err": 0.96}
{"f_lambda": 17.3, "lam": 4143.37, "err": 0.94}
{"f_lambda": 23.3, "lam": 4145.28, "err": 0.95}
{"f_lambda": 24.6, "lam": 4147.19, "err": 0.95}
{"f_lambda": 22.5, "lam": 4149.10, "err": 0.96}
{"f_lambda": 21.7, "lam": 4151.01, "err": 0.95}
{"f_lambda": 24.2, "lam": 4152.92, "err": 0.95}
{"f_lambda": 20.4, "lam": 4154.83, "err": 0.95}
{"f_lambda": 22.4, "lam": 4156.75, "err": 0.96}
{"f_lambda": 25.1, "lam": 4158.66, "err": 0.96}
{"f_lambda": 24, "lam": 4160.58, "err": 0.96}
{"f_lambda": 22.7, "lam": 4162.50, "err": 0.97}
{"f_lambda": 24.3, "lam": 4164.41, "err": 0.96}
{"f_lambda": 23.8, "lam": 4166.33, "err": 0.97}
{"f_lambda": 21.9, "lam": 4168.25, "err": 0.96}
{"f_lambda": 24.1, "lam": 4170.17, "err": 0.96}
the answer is -1.7 AA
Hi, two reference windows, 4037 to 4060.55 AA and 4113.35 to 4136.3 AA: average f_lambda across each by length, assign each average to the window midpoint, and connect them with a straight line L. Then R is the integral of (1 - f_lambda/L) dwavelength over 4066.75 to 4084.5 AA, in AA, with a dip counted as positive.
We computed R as 0.9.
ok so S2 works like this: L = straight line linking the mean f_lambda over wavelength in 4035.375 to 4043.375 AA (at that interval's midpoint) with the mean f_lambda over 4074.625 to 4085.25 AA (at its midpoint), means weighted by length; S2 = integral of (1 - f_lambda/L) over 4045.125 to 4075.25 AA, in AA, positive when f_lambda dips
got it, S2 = 1.9 AA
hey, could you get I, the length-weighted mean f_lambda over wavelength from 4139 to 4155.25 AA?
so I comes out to 22.3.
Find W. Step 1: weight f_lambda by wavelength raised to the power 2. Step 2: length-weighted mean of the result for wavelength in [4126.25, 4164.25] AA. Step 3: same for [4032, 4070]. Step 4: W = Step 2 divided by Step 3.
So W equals 1.1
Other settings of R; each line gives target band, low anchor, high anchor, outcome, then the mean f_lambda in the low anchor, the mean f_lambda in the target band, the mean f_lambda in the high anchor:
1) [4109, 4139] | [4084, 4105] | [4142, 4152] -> -1.69 AA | 22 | 23.2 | 21.9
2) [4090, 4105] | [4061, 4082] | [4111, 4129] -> 0.44 AA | 20.4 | 21.4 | 23.6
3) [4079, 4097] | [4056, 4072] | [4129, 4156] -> -2.08 AA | 20.3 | 23.4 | 22.4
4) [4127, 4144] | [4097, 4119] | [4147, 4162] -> 0.10 AA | 21.7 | 22.3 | 23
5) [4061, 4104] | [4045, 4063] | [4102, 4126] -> 1.32 AA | 21.2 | 21.3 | 22.8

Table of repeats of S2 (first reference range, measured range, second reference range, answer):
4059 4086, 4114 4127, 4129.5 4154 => -1.0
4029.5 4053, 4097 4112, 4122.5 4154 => 0.8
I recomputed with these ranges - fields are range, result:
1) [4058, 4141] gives 22.1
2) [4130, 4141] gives 22.7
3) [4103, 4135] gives 22.8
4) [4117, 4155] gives 22.8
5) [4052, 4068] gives 20.9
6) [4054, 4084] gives 20.9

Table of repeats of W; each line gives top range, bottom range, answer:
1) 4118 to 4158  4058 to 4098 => 1.08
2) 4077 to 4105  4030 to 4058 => 1.07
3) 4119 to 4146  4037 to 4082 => 1.12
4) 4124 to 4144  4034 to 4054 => 1.11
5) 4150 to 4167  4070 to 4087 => 1.14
